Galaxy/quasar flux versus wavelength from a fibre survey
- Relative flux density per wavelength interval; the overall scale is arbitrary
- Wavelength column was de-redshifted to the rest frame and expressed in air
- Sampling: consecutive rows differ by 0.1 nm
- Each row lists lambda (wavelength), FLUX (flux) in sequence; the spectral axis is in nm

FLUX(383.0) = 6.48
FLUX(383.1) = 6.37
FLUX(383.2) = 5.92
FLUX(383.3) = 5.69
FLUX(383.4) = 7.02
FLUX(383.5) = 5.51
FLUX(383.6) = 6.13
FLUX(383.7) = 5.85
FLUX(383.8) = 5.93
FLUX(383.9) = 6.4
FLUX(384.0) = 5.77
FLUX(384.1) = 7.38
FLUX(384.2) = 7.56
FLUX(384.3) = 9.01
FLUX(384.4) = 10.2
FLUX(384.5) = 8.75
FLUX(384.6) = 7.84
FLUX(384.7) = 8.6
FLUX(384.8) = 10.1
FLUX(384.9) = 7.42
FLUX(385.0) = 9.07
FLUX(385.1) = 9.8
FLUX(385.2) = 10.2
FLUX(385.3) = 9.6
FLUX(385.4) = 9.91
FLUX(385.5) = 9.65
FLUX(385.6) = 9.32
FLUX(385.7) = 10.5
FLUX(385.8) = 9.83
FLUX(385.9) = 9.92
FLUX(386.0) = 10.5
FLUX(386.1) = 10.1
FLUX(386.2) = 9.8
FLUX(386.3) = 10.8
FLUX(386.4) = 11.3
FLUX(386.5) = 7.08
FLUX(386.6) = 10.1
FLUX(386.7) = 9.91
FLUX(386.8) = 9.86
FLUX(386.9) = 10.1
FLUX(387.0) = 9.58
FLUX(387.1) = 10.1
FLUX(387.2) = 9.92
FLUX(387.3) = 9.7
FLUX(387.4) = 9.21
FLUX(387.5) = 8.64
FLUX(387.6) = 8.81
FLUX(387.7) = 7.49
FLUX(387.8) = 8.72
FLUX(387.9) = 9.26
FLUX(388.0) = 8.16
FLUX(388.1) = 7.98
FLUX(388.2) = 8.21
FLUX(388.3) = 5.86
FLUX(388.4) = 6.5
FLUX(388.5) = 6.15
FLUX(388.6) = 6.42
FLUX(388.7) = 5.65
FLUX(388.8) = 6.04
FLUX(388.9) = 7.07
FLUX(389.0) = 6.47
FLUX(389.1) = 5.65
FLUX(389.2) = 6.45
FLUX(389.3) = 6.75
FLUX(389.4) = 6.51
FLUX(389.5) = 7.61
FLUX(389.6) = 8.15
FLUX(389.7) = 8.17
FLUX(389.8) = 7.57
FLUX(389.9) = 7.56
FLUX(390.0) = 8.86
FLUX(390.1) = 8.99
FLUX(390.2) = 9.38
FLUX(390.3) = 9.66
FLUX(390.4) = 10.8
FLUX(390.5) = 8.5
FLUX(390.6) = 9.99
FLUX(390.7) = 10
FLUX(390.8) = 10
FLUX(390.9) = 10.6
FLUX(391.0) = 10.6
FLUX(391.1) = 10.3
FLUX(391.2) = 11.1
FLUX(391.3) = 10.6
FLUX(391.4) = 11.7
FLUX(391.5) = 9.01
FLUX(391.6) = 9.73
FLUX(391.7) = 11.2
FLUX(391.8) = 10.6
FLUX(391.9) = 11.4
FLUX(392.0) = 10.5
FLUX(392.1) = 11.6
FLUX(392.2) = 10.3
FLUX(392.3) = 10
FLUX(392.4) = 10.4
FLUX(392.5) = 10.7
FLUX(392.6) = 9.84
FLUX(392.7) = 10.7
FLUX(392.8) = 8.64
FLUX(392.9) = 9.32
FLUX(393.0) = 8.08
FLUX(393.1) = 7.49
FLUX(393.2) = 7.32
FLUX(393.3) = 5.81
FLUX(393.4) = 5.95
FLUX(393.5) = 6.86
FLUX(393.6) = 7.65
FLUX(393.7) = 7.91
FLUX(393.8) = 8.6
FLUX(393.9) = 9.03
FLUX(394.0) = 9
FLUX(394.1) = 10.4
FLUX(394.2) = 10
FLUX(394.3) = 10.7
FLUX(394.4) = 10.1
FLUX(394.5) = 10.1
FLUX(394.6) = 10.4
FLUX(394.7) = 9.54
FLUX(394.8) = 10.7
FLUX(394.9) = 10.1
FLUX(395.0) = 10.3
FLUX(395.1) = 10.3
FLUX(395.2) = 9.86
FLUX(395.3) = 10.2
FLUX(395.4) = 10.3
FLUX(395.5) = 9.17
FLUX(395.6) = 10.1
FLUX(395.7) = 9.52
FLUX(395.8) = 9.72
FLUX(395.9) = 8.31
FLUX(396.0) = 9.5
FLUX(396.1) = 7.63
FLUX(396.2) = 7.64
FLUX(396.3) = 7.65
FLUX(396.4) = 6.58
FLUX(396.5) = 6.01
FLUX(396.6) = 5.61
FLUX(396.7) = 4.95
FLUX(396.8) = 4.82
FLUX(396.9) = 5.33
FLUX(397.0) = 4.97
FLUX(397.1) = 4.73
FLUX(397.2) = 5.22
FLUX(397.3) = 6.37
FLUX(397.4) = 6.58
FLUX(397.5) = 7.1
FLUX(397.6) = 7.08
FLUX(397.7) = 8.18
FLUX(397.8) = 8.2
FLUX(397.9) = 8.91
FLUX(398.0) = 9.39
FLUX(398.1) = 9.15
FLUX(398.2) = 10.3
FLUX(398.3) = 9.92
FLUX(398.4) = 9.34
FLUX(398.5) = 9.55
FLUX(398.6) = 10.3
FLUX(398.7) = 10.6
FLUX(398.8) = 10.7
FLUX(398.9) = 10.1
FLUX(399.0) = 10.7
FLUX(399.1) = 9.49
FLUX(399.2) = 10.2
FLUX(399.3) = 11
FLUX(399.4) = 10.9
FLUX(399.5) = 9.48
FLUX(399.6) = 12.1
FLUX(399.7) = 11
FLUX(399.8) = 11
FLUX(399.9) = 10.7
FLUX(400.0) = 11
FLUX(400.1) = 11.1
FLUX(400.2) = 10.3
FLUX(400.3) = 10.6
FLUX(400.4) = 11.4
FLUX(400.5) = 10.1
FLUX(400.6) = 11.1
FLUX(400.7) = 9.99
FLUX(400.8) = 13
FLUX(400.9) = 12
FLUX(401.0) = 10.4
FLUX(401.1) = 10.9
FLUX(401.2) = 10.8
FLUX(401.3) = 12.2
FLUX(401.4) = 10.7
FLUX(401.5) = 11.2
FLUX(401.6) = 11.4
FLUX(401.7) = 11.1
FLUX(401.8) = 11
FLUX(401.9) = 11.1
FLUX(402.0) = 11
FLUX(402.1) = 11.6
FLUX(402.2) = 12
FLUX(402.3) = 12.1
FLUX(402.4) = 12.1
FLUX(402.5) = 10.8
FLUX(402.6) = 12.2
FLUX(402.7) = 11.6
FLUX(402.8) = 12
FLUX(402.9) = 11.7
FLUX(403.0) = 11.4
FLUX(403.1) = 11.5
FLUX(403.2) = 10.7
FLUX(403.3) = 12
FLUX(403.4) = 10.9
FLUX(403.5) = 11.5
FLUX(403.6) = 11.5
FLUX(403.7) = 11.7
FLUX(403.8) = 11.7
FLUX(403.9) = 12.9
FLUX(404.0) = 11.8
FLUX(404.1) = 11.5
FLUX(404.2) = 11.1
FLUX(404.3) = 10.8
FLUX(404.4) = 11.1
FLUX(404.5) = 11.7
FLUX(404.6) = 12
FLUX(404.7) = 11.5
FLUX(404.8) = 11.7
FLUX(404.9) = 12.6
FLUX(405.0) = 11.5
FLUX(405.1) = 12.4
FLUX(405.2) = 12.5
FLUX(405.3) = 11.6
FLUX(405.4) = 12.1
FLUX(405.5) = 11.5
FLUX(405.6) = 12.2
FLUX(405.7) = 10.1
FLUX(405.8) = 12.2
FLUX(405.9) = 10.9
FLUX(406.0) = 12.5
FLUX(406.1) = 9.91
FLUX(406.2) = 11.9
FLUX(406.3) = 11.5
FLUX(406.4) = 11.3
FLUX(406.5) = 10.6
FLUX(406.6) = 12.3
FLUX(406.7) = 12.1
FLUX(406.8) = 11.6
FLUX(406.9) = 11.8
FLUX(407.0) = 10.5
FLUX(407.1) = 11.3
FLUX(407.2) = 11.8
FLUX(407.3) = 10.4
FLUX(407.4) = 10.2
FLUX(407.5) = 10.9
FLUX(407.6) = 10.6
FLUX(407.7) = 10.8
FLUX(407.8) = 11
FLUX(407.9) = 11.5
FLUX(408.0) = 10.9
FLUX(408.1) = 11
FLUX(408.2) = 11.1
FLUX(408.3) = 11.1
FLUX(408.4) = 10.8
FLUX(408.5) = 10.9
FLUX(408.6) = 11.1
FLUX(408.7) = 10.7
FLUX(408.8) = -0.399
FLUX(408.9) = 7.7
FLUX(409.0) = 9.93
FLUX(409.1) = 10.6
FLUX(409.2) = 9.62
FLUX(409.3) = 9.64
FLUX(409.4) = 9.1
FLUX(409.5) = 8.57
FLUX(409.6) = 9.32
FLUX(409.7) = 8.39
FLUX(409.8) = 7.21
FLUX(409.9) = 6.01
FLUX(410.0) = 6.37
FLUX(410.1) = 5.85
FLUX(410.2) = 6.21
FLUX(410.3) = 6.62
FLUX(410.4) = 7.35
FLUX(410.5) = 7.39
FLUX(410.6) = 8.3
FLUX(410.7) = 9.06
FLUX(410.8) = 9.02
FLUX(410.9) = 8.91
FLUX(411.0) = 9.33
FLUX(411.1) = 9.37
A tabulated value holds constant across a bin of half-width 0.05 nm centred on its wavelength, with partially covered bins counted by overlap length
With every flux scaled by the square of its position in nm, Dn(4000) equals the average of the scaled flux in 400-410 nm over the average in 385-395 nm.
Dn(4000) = 1.29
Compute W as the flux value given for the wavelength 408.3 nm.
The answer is 11.1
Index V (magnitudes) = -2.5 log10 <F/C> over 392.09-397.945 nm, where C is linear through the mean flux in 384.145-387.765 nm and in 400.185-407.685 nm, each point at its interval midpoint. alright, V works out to 0.23 mag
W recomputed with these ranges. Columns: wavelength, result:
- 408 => 10.9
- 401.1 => 10.9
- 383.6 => 6.13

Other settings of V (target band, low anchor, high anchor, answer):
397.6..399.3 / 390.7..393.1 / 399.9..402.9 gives 0.137 mag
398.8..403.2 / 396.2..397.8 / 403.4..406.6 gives -0.247 mag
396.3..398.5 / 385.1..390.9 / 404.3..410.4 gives 0.309 mag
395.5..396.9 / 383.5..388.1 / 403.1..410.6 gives 0.273 mag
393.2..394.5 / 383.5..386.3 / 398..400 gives 0.146 mag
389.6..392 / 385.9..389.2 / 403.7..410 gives -0.113 mag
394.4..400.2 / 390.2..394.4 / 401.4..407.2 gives 0.162 mag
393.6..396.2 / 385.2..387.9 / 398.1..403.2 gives 0.091 mag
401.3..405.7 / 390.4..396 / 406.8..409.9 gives -0.180 mag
